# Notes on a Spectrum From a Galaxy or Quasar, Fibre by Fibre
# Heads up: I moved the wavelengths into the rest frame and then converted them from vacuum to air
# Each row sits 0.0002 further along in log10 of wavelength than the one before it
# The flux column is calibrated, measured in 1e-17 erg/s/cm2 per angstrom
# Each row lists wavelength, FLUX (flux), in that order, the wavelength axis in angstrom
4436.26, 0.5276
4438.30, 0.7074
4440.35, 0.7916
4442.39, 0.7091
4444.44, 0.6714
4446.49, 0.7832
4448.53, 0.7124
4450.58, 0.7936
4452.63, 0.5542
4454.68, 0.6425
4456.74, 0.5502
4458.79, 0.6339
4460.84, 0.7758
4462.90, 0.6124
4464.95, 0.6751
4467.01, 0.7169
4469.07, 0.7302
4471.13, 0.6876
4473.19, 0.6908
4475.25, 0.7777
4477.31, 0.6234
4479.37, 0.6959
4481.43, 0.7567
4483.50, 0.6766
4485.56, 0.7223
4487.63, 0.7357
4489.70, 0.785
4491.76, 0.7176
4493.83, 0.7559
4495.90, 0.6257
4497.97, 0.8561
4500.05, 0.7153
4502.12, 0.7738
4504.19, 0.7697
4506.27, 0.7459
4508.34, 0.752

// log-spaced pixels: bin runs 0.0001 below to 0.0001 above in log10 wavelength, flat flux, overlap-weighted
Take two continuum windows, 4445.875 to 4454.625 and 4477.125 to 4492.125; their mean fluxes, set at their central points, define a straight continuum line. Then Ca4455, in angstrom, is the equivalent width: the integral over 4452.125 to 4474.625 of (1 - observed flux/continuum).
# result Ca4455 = 1.3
